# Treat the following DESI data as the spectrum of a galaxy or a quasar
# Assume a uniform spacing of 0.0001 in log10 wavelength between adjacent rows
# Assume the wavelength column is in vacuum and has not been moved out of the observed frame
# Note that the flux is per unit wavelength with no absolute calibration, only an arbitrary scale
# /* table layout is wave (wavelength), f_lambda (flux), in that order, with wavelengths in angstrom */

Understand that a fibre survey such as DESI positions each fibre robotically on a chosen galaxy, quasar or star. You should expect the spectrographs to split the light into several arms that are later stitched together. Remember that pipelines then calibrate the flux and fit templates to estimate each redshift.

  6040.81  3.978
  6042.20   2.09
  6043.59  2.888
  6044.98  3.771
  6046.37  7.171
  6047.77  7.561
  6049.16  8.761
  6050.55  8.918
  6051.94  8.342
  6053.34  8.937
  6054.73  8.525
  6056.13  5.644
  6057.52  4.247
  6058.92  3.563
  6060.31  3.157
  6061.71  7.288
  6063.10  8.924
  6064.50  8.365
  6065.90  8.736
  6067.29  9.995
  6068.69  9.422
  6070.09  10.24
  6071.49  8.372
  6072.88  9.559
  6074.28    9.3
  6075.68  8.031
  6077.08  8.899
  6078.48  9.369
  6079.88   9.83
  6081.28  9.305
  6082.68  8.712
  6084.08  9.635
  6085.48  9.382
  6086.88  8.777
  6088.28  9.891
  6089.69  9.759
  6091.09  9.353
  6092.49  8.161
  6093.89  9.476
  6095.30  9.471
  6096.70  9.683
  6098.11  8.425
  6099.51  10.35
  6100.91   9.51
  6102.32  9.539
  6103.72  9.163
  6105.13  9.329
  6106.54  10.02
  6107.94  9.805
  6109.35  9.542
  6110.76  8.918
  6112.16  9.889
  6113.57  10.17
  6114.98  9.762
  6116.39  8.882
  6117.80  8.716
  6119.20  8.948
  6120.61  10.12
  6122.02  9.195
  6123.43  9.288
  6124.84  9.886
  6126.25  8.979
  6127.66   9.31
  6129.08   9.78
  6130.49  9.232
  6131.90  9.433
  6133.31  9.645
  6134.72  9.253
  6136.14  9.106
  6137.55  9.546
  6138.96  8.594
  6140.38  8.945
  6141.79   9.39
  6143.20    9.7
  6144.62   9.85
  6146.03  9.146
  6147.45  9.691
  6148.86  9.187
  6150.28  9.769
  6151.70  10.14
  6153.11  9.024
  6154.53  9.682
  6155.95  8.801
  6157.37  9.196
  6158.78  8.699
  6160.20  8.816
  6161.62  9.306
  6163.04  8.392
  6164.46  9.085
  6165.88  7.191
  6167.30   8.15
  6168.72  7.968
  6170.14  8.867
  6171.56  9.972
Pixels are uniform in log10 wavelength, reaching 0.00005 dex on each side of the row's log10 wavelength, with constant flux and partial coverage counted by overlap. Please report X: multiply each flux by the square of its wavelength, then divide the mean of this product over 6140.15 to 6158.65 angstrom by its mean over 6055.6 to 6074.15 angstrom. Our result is 1.3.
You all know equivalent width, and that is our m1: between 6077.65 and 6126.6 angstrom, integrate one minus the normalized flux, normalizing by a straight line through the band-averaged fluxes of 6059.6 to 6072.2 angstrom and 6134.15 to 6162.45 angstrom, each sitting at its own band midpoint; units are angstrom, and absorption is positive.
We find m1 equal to -3.87 angstrom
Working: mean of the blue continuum 8.28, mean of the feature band 9.41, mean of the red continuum 9.29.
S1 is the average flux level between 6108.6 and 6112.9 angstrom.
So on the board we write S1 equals 9.46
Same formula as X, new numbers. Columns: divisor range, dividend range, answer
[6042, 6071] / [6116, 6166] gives 1.34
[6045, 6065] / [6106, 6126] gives 1.39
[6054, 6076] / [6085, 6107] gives 1.23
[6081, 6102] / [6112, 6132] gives 1.02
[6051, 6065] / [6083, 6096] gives 1.40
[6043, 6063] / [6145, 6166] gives 1.47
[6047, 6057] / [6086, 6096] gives 1.17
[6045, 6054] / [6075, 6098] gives 1.17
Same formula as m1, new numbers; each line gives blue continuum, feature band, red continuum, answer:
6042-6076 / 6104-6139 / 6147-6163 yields -3.4 angstrom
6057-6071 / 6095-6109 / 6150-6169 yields -2.7 angstrom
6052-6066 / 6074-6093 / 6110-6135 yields -3.5 angstrom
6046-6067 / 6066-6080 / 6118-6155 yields -2.8 angstrom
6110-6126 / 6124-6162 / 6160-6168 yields -1.9 angstrom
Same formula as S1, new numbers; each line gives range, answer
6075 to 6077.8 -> 8.47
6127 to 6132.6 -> 9.43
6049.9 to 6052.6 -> 8.64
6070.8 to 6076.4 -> 8.82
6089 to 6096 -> 9.25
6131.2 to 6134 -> 9.55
